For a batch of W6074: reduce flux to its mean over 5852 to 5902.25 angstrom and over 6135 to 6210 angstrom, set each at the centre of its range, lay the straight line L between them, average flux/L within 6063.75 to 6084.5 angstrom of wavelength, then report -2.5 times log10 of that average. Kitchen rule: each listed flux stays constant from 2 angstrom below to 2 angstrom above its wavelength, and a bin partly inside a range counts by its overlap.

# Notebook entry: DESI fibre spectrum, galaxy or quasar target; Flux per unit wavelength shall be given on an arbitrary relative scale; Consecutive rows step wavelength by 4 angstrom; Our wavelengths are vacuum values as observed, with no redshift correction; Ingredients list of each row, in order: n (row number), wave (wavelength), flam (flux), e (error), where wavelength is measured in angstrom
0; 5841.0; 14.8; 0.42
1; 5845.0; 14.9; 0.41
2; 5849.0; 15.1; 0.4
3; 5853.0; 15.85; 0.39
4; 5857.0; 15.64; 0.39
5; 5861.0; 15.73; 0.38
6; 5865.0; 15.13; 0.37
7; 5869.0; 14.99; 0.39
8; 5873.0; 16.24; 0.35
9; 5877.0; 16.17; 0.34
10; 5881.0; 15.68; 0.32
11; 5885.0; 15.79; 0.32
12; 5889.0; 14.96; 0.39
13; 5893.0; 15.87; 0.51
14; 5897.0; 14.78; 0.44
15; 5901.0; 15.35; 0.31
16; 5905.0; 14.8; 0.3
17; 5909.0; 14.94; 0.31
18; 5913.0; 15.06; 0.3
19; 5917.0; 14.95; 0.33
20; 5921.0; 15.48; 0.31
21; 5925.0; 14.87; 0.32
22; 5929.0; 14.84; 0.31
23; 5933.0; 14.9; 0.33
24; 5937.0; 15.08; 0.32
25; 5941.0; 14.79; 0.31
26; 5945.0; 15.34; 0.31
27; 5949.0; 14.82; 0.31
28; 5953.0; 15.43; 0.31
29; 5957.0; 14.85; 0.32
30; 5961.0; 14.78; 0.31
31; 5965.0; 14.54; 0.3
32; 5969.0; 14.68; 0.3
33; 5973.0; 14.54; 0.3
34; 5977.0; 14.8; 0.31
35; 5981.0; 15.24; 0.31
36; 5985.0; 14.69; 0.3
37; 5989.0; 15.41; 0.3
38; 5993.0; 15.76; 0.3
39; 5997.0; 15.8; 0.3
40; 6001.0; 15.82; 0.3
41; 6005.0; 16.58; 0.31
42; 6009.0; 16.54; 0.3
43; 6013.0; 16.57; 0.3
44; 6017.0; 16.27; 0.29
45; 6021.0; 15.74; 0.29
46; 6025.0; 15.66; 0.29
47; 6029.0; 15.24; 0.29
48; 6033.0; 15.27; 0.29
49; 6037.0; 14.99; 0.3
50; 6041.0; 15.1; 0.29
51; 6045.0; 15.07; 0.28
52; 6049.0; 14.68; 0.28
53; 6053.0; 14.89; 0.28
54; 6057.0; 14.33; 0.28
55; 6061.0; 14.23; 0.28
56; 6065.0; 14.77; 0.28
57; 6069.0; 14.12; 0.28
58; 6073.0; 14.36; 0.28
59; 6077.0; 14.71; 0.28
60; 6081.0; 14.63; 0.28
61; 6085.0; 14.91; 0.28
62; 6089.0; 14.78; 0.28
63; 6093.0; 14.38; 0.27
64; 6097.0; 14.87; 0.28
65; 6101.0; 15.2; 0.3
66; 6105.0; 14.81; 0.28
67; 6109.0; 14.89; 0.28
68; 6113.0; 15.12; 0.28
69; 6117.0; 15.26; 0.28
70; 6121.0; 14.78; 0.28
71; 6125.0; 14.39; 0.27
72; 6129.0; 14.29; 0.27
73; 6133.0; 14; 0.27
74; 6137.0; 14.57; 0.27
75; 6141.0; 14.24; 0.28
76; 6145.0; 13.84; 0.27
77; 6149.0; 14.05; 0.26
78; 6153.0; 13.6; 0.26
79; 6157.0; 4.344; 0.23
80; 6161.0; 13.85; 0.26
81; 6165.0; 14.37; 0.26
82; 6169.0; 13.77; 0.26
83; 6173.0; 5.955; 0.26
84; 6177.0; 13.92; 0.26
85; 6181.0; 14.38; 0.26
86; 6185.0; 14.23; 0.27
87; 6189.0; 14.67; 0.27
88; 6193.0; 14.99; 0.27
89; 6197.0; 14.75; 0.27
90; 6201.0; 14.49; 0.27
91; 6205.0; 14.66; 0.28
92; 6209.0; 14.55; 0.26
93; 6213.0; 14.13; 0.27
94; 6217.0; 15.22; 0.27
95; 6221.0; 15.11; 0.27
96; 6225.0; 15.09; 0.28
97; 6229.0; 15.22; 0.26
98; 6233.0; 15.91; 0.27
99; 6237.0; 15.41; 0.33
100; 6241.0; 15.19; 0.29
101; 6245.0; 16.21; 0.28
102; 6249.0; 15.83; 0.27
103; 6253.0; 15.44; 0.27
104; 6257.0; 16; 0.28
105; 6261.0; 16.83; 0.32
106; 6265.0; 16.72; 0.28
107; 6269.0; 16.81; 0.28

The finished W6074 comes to -0.04 mag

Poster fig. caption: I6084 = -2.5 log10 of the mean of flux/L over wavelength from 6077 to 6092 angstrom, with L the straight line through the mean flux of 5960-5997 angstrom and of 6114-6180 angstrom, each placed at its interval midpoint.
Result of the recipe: -0.07 mag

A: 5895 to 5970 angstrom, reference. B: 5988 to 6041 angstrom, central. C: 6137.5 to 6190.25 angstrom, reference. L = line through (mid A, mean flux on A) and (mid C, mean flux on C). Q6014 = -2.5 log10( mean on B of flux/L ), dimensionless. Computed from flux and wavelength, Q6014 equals -0.118 mag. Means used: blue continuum 15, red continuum 12.7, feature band 15.8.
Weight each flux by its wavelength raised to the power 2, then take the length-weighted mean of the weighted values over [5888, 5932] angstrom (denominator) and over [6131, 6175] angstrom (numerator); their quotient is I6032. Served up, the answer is 0.89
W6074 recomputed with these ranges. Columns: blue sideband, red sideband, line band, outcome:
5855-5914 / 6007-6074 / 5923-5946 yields 0.03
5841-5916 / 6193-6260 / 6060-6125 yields 0.04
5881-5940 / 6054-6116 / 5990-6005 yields -0.07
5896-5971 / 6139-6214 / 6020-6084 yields -0.05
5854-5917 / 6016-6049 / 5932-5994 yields 0.03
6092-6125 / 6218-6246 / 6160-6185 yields 0.19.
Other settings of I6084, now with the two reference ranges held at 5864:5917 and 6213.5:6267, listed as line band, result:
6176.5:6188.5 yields 0.098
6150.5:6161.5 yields 0.449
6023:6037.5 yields 0.011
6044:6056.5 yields 0.050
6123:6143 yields 0.092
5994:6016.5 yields -0.054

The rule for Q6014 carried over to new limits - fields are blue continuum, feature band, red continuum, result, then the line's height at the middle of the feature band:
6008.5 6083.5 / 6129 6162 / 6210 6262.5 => 0.19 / 15.3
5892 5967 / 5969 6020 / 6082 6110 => -0.05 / 14.9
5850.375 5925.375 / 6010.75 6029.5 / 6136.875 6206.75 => -0.11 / 14.4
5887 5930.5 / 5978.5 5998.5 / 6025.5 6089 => -0.03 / 14.9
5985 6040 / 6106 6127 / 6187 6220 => 0.02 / 15.2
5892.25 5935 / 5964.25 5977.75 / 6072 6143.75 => 0.02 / 14.9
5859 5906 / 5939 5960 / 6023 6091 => 0.01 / 15.2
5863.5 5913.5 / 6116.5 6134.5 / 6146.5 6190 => -0.13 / 12.9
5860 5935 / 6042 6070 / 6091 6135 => 0.02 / 14.9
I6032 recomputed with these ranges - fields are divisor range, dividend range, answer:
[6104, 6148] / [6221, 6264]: 1.12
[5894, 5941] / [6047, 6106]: 1.03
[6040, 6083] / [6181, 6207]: 1.04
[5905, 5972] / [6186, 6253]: 1.11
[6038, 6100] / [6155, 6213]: 0.93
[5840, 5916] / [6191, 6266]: 1.12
